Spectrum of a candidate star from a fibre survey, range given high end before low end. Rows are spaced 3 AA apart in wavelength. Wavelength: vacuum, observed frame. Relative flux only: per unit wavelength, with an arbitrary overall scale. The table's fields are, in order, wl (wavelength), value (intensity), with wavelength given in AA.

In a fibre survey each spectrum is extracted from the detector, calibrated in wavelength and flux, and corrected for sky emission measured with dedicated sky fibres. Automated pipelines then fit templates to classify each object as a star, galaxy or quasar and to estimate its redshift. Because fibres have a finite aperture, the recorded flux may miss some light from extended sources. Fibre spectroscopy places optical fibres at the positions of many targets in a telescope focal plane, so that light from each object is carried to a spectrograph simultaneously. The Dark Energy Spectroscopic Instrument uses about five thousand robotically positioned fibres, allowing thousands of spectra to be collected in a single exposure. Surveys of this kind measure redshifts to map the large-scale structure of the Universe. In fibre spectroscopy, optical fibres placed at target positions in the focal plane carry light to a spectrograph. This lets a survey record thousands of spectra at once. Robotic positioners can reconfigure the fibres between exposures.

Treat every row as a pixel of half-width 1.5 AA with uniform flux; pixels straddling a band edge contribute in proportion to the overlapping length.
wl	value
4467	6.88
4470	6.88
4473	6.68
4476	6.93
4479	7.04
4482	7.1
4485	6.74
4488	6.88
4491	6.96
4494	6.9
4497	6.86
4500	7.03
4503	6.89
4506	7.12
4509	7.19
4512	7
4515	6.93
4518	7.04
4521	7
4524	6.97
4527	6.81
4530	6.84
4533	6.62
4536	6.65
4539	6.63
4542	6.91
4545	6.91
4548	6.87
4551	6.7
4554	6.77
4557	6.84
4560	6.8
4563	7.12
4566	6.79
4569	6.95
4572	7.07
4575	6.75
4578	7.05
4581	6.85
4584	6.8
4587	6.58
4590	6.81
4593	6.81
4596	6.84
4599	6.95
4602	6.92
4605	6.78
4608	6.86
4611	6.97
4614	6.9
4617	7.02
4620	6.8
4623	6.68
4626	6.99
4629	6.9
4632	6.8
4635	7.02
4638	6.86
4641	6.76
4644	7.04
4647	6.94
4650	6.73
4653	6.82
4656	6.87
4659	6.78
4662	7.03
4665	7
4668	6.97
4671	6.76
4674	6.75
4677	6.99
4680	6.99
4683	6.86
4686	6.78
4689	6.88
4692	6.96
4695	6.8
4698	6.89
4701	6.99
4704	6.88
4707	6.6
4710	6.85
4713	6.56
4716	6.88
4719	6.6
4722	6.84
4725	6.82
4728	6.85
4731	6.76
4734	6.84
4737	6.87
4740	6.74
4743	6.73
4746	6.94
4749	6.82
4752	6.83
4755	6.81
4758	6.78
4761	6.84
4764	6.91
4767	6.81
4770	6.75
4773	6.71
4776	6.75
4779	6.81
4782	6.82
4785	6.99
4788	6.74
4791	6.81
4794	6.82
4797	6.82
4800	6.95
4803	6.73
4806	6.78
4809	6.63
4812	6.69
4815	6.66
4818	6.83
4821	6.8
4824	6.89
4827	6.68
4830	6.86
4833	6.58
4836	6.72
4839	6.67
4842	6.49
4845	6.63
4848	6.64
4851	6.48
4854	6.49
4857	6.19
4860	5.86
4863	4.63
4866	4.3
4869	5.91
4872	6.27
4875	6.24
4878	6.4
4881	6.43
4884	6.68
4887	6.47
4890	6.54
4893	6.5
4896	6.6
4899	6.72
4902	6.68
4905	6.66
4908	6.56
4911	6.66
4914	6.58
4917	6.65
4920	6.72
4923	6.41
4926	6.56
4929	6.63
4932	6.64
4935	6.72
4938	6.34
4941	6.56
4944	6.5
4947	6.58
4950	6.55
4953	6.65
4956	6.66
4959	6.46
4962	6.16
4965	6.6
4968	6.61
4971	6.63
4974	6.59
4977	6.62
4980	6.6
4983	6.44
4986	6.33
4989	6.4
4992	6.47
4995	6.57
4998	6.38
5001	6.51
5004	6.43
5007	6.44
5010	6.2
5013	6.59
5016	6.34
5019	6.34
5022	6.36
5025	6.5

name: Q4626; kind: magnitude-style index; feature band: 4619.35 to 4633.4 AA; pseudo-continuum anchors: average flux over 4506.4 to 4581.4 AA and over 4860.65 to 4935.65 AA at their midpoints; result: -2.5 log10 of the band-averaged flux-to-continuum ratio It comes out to -0.01 mag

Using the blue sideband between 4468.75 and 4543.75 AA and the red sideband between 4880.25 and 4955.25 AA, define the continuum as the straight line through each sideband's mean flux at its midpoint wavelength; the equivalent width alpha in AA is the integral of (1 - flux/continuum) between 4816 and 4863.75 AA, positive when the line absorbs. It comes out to 1.1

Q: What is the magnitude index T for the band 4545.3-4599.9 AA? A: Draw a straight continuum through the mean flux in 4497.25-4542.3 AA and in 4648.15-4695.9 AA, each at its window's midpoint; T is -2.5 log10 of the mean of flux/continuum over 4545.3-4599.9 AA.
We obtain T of 0.007 mag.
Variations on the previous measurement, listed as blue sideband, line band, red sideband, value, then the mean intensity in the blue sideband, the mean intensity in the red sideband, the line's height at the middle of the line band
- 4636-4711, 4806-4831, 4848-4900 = -0.06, 6.87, 6.17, 6.36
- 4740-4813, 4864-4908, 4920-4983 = 0.06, 6.8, 6.55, 6.65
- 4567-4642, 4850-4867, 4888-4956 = 0.17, 6.87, 6.59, 6.65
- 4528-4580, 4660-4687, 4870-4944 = -0.03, 6.84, 6.55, 6.74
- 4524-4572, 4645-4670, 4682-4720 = -0.01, 6.83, 6.81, 6.82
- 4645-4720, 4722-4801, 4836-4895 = -0.04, 6.85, 6.22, 6.58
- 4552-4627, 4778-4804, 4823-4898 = -0.06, 6.87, 6.32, 6.46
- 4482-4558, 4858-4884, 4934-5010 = 0.14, 6.89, 6.5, 6.59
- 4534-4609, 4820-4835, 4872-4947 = -0.02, 6.84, 6.55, 6.62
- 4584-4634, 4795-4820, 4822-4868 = -0.07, 6.85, 6.28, 6.37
